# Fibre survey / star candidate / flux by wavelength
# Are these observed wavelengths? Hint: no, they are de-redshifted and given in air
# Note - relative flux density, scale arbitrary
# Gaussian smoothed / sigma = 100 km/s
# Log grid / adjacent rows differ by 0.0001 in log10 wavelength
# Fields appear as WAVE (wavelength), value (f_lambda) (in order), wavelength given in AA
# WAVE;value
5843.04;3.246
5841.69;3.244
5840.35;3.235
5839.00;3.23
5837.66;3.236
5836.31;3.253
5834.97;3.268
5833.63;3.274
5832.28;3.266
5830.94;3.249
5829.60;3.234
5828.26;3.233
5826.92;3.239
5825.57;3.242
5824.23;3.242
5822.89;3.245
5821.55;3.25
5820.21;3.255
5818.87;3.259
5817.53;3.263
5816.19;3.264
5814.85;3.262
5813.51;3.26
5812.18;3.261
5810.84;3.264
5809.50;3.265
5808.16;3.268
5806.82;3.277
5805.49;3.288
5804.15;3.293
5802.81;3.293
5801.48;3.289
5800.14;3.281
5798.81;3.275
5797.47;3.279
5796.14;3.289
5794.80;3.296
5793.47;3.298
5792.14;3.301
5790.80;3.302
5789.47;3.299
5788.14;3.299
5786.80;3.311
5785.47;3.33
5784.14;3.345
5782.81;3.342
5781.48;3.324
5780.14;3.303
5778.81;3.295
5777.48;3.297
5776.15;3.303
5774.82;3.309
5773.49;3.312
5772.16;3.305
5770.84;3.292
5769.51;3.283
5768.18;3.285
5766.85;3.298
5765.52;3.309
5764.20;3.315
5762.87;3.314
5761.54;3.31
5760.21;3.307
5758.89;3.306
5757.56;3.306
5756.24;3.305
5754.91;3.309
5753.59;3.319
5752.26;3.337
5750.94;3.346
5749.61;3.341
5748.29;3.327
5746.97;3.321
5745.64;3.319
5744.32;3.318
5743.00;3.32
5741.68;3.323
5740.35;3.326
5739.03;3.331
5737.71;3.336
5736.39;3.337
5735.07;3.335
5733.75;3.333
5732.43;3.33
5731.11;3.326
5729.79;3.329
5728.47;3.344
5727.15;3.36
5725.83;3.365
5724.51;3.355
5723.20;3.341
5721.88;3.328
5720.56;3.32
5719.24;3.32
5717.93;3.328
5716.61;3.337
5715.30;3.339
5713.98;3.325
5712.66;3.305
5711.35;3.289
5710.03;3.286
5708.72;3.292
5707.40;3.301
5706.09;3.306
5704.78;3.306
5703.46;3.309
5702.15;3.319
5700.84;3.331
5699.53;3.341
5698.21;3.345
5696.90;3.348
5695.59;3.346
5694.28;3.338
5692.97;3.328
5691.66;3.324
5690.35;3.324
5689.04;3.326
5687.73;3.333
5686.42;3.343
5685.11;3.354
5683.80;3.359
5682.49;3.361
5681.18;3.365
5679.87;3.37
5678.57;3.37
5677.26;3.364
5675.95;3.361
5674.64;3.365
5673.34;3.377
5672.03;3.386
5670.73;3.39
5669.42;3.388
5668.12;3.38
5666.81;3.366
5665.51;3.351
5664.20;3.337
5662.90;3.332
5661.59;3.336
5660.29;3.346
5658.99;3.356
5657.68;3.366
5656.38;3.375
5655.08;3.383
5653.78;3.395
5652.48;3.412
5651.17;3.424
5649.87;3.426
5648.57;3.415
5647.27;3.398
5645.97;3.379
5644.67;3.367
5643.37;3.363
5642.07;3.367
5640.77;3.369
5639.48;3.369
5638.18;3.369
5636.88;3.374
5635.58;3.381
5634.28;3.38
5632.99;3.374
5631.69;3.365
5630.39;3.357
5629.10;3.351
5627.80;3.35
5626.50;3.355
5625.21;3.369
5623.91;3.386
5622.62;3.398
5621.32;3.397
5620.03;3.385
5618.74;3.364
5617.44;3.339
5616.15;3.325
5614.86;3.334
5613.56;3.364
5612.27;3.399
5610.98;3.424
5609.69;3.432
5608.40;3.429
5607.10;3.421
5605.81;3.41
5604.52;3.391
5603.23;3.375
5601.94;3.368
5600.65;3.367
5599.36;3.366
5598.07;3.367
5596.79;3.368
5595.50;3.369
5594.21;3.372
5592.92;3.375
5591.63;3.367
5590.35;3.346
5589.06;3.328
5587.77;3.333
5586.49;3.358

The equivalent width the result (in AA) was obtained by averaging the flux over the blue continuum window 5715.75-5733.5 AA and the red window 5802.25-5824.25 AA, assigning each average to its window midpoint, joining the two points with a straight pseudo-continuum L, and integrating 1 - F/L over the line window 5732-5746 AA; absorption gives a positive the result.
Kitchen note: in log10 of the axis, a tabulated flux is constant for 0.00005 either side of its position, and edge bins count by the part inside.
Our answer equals 0.0 AA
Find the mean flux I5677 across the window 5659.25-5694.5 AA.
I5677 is 3.35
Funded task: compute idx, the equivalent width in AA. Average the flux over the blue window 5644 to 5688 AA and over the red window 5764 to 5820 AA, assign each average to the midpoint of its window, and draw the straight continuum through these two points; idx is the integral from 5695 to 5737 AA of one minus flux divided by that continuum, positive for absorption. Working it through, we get 0.16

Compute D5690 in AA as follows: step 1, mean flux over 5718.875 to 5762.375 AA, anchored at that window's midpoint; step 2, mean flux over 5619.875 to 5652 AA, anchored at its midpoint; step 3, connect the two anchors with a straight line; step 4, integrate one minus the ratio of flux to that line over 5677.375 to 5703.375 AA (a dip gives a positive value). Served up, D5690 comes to 0.1 AA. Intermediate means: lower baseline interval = 3.38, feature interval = 3.34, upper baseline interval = 3.33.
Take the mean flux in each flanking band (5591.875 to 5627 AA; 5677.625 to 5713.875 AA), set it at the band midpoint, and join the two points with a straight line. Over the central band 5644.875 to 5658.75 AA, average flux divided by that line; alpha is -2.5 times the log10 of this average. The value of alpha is -0.01 mag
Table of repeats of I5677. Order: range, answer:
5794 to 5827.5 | 3.27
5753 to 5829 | 3.29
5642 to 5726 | 3.35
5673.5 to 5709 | 3.34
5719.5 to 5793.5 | 3.32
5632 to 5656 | 3.39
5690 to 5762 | 3.33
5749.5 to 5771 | 3.31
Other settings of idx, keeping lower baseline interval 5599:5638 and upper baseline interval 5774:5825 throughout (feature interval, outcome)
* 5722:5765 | -0.18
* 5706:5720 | 0.07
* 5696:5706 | 0.02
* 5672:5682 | -0.06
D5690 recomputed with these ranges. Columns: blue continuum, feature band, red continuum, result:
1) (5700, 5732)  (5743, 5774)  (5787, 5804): -0.1 AA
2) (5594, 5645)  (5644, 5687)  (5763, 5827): -0.3 AA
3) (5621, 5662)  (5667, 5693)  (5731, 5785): 0.0 AA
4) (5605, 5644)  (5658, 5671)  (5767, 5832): 0.0 AA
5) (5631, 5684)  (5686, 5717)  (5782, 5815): 0.2 AA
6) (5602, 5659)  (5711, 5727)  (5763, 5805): 0.0 AA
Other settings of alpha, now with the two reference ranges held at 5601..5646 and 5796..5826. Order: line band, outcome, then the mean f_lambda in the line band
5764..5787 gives -0.01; 3.31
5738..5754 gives -0.01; 3.33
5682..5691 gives 0.00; 3.34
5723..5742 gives -0.01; 3.34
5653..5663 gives 0.00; 3.36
